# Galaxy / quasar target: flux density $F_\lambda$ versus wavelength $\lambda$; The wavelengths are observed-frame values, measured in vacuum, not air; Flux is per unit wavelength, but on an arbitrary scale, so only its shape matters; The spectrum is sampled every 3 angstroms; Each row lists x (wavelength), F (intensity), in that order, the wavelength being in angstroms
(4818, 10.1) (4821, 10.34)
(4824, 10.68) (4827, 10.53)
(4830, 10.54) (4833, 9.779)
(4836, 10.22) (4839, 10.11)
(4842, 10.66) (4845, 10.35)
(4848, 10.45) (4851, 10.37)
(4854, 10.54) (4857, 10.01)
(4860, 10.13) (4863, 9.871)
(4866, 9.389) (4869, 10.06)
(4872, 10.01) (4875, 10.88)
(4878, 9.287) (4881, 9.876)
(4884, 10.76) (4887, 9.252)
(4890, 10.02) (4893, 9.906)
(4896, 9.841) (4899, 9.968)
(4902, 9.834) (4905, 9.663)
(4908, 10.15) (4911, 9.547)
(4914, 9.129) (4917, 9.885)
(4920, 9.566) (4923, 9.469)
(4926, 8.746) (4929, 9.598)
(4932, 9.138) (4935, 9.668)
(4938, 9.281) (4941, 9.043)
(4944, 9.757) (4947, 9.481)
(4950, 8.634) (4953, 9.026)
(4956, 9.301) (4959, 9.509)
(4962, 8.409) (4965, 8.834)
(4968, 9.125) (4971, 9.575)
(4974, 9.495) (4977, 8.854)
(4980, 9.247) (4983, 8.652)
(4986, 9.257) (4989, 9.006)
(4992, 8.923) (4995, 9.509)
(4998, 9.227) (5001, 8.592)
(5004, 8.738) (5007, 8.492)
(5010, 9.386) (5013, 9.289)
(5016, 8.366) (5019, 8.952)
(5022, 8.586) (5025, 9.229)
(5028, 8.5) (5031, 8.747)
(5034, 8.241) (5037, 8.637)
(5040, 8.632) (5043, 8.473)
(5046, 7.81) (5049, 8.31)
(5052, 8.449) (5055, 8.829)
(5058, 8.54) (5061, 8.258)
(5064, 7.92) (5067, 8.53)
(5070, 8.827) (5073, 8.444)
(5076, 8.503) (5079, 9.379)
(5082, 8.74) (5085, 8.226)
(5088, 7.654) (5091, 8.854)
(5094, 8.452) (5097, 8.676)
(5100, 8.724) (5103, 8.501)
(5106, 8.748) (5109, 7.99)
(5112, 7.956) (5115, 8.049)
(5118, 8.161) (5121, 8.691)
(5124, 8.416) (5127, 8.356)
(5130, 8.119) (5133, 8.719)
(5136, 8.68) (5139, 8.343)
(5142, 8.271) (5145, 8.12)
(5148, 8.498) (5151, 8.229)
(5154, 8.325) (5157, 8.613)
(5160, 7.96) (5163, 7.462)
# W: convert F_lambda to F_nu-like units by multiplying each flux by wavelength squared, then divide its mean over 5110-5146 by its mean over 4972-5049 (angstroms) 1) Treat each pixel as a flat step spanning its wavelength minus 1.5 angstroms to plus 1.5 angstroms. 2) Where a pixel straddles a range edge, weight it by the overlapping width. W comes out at 0.99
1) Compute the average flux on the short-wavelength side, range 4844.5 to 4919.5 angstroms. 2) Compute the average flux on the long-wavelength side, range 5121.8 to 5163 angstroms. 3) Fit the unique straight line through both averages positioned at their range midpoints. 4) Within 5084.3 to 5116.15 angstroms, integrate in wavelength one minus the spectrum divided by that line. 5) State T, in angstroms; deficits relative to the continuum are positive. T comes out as 0.9 angstroms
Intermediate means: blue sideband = 9.96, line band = 8.35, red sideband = 8.33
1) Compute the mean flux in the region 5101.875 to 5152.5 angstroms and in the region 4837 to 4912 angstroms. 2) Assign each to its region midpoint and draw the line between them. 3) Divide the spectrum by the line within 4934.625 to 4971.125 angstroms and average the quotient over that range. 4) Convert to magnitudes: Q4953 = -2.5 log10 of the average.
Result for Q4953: 0.040 mag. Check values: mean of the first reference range 10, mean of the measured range 9.17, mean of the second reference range 8.34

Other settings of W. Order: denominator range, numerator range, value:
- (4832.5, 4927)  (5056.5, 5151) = 0.93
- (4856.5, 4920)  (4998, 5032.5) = 0.94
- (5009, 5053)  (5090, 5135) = 1.01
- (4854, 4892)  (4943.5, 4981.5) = 0.95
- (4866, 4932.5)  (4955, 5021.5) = 0.96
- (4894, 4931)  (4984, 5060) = 0.95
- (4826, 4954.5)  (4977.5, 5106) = 0.94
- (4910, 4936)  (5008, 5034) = 0.98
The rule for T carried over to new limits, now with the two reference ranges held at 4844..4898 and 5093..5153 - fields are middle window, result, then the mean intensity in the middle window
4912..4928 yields 0.6 angstroms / 9.37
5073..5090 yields 0.3 angstroms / 8.51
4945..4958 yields 0.5 angstroms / 9.15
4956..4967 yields 0.6 angstroms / 8.98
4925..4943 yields 0.7 angstroms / 9.27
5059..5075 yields 0.6 angstroms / 8.4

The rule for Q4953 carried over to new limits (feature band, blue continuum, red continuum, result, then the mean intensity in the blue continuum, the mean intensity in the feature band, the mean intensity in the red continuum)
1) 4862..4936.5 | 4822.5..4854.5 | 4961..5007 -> 0.01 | 10.4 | 9.74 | 9.02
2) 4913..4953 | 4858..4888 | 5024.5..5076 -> 0.02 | 9.96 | 9.33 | 8.48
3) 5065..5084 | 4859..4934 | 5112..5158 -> 0.00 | 9.76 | 8.7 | 8.36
